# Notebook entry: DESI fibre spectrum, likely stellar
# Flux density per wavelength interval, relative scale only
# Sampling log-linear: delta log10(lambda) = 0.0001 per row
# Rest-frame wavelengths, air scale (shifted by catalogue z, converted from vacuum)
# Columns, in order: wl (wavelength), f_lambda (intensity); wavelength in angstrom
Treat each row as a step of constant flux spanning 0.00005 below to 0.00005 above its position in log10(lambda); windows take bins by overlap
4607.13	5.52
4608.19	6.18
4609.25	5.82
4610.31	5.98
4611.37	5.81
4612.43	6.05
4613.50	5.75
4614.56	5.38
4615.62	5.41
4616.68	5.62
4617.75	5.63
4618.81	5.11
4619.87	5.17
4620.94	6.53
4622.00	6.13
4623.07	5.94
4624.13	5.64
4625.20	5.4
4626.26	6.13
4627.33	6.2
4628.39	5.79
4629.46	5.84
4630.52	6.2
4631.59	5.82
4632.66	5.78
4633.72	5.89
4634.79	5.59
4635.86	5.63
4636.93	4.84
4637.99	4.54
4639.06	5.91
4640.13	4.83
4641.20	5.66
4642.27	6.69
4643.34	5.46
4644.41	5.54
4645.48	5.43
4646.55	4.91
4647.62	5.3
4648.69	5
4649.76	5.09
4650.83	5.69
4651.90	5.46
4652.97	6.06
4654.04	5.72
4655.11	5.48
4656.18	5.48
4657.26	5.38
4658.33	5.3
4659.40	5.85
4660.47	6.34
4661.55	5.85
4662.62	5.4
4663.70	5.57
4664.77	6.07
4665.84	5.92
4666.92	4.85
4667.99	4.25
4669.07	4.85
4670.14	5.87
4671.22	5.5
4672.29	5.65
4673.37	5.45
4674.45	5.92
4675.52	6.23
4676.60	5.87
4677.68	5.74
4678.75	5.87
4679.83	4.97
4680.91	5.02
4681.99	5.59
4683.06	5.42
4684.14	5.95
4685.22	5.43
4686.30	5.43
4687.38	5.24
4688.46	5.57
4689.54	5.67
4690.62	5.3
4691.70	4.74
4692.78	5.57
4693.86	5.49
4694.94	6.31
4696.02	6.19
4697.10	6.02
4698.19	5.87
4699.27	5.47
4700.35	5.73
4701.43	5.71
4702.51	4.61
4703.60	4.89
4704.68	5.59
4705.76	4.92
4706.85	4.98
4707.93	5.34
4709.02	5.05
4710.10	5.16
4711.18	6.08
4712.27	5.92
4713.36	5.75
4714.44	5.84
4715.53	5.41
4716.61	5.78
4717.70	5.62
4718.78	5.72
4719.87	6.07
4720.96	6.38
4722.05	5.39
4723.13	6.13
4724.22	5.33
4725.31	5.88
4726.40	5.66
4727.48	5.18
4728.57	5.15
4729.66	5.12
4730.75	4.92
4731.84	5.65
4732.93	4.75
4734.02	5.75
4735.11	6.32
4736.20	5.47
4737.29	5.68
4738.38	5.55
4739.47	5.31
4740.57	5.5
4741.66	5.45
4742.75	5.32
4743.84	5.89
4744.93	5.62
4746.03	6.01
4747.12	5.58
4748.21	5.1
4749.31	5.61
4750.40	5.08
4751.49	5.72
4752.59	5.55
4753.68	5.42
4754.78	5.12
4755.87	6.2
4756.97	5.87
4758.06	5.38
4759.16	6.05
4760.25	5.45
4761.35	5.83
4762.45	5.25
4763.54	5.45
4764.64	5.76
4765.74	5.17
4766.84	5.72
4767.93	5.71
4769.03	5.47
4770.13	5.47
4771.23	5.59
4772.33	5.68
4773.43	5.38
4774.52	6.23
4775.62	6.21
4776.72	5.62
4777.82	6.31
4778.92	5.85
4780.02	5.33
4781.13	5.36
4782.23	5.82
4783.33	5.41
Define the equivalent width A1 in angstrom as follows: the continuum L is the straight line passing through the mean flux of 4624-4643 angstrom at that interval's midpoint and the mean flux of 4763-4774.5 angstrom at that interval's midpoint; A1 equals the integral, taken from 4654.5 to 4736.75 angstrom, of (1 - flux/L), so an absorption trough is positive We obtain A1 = 1.3 angstrom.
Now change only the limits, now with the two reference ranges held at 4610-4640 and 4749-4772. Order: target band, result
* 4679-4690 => 0.4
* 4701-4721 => 0.4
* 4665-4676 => 0.4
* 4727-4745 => 0.5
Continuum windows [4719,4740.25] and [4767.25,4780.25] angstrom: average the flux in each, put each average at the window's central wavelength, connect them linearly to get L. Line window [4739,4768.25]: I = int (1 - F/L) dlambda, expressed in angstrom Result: 0.5 angstrom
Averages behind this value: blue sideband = 5.56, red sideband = 5.75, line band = 5.56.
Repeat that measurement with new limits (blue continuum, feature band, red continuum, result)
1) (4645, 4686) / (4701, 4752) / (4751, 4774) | 0.5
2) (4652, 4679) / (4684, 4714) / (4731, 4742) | 0.4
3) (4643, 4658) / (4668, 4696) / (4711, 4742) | -0.2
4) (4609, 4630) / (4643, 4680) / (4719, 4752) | 1.0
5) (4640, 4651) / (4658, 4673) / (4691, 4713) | -0.2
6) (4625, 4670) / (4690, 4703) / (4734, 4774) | -0.1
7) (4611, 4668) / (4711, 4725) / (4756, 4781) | -0.4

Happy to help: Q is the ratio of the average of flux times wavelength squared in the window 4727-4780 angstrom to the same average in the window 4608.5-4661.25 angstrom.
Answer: 1.04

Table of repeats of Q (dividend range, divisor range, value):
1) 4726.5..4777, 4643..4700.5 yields 1.04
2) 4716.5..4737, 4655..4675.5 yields 1.04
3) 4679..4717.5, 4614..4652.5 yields 1.01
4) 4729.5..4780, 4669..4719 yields 1.03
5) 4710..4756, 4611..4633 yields 1.01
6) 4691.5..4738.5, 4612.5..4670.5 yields 1.03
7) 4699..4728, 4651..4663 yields 1.00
